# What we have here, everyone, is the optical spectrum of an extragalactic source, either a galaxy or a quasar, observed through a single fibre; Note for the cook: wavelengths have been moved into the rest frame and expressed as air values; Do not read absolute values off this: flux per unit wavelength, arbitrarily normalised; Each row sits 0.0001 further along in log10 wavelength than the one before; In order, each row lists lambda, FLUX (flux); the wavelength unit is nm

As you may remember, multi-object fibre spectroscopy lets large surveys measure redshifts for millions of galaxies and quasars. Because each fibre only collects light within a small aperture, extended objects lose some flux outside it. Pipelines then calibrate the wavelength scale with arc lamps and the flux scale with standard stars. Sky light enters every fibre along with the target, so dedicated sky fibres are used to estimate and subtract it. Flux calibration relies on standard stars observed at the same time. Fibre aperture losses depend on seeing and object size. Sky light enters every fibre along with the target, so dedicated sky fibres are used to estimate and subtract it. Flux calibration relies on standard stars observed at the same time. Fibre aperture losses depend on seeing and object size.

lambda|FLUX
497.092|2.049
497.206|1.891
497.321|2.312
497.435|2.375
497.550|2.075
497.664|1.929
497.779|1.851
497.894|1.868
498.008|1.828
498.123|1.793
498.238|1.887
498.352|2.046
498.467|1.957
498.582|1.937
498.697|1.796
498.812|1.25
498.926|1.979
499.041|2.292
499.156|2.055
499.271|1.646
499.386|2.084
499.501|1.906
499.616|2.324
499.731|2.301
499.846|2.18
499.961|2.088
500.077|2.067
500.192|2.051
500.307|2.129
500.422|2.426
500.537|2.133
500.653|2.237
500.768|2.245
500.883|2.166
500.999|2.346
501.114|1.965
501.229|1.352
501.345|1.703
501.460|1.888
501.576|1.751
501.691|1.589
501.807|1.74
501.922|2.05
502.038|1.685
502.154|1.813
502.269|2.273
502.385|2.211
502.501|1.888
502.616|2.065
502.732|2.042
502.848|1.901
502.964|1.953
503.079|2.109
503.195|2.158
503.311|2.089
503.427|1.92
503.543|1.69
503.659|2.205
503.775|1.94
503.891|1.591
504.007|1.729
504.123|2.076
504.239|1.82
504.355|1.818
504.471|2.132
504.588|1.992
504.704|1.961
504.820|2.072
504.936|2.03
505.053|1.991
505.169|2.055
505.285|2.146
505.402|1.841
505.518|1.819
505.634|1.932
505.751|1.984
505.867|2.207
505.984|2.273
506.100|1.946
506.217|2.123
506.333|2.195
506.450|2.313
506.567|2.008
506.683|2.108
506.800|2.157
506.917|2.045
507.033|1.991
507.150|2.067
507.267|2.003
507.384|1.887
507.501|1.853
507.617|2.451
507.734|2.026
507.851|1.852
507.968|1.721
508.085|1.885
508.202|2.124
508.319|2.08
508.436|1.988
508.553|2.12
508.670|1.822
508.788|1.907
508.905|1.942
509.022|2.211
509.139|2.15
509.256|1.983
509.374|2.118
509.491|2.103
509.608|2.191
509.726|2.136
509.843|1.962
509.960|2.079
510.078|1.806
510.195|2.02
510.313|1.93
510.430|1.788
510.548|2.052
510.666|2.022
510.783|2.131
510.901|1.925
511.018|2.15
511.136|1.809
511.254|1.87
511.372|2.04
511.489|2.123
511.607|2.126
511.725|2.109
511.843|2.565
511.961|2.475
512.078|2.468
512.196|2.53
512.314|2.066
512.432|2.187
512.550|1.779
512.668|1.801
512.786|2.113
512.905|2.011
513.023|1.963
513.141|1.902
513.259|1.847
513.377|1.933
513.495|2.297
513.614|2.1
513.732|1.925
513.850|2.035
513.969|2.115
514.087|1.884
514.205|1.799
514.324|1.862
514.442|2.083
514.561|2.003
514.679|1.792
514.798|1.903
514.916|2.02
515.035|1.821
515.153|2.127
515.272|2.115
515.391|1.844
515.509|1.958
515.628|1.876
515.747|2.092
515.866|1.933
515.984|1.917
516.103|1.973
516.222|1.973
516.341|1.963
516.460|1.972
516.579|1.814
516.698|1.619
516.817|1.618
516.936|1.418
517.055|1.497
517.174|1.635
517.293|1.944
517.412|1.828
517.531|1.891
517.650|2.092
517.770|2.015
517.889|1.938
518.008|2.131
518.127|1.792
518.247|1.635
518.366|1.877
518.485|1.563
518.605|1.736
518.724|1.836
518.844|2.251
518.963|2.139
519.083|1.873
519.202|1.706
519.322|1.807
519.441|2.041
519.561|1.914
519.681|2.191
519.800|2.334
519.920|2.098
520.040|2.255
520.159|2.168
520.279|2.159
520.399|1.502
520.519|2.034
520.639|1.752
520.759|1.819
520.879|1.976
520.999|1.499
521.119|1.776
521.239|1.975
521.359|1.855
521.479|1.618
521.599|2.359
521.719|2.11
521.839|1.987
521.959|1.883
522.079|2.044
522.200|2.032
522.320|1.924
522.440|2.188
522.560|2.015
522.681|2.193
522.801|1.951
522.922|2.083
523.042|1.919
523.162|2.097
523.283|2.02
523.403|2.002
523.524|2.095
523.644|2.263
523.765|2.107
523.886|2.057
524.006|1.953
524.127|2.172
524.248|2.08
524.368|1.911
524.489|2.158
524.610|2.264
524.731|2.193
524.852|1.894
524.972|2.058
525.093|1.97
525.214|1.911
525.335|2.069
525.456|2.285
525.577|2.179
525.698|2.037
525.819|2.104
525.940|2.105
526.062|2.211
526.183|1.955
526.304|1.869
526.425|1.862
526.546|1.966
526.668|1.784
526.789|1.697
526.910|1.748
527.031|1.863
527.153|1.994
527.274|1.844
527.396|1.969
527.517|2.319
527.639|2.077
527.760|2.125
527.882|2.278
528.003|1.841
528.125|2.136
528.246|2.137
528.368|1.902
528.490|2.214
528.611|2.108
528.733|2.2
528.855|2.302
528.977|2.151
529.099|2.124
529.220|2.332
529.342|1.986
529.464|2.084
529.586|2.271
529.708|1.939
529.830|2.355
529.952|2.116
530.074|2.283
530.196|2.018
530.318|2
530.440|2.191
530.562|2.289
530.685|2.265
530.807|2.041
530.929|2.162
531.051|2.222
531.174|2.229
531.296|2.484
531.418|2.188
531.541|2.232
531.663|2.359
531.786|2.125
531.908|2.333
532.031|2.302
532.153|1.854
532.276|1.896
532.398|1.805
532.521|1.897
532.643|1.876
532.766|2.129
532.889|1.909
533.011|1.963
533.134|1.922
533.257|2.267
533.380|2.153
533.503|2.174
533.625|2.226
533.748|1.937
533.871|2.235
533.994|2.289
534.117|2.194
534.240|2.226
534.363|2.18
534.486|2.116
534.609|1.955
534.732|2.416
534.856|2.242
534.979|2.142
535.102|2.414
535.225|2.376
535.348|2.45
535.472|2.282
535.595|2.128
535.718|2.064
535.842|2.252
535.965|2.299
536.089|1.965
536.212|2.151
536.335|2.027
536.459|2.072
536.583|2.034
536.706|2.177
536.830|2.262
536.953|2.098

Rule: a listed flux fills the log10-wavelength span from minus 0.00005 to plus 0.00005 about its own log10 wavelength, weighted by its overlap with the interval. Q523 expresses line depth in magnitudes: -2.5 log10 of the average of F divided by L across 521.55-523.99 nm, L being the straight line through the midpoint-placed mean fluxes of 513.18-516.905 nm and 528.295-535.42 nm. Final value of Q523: -0.013 mag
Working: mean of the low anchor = 1.94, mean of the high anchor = 2.16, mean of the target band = 2.06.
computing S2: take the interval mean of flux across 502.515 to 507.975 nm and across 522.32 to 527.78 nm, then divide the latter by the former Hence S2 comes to 1.0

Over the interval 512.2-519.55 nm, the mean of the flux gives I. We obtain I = 1.92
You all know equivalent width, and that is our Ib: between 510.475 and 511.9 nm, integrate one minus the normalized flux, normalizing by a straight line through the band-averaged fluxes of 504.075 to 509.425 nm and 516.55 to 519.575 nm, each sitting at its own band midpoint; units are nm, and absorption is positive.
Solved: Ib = -0.09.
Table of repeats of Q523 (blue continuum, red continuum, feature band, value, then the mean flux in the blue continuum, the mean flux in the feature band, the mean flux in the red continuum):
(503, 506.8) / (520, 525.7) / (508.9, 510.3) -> -0.02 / 2.01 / 2.06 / 2.02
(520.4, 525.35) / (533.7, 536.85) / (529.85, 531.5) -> -0.04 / 2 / 2.2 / 2.19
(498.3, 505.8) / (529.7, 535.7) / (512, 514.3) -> 0.00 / 1.98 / 2.04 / 2.16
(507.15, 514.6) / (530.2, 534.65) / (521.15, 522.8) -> 0.04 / 2.04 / 2.01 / 2.13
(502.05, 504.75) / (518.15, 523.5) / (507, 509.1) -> -0.02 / 1.97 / 2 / 1.96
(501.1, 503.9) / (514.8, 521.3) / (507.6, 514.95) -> -0.07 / 1.91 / 2.03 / 1.9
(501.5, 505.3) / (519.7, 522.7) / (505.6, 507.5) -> -0.06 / 1.95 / 2.07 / 1.98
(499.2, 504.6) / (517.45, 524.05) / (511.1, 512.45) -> -0.12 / 1.99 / 2.2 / 1.97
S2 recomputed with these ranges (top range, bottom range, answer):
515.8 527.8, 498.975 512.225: 0.97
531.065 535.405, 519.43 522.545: 1.09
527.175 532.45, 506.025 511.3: 1.06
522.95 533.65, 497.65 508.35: 1.05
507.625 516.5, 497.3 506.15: 1.02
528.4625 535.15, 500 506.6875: 1.08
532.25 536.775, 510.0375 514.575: 1.04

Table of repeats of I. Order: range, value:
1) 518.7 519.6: 1.95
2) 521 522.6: 1.96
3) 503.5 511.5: 2.01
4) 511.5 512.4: 2.32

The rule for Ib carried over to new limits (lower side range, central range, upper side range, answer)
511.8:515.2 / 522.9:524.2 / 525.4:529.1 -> -0.02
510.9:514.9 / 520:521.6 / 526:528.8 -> 0.11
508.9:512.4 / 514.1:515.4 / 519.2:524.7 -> 0.08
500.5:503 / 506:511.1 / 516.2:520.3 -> -0.27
